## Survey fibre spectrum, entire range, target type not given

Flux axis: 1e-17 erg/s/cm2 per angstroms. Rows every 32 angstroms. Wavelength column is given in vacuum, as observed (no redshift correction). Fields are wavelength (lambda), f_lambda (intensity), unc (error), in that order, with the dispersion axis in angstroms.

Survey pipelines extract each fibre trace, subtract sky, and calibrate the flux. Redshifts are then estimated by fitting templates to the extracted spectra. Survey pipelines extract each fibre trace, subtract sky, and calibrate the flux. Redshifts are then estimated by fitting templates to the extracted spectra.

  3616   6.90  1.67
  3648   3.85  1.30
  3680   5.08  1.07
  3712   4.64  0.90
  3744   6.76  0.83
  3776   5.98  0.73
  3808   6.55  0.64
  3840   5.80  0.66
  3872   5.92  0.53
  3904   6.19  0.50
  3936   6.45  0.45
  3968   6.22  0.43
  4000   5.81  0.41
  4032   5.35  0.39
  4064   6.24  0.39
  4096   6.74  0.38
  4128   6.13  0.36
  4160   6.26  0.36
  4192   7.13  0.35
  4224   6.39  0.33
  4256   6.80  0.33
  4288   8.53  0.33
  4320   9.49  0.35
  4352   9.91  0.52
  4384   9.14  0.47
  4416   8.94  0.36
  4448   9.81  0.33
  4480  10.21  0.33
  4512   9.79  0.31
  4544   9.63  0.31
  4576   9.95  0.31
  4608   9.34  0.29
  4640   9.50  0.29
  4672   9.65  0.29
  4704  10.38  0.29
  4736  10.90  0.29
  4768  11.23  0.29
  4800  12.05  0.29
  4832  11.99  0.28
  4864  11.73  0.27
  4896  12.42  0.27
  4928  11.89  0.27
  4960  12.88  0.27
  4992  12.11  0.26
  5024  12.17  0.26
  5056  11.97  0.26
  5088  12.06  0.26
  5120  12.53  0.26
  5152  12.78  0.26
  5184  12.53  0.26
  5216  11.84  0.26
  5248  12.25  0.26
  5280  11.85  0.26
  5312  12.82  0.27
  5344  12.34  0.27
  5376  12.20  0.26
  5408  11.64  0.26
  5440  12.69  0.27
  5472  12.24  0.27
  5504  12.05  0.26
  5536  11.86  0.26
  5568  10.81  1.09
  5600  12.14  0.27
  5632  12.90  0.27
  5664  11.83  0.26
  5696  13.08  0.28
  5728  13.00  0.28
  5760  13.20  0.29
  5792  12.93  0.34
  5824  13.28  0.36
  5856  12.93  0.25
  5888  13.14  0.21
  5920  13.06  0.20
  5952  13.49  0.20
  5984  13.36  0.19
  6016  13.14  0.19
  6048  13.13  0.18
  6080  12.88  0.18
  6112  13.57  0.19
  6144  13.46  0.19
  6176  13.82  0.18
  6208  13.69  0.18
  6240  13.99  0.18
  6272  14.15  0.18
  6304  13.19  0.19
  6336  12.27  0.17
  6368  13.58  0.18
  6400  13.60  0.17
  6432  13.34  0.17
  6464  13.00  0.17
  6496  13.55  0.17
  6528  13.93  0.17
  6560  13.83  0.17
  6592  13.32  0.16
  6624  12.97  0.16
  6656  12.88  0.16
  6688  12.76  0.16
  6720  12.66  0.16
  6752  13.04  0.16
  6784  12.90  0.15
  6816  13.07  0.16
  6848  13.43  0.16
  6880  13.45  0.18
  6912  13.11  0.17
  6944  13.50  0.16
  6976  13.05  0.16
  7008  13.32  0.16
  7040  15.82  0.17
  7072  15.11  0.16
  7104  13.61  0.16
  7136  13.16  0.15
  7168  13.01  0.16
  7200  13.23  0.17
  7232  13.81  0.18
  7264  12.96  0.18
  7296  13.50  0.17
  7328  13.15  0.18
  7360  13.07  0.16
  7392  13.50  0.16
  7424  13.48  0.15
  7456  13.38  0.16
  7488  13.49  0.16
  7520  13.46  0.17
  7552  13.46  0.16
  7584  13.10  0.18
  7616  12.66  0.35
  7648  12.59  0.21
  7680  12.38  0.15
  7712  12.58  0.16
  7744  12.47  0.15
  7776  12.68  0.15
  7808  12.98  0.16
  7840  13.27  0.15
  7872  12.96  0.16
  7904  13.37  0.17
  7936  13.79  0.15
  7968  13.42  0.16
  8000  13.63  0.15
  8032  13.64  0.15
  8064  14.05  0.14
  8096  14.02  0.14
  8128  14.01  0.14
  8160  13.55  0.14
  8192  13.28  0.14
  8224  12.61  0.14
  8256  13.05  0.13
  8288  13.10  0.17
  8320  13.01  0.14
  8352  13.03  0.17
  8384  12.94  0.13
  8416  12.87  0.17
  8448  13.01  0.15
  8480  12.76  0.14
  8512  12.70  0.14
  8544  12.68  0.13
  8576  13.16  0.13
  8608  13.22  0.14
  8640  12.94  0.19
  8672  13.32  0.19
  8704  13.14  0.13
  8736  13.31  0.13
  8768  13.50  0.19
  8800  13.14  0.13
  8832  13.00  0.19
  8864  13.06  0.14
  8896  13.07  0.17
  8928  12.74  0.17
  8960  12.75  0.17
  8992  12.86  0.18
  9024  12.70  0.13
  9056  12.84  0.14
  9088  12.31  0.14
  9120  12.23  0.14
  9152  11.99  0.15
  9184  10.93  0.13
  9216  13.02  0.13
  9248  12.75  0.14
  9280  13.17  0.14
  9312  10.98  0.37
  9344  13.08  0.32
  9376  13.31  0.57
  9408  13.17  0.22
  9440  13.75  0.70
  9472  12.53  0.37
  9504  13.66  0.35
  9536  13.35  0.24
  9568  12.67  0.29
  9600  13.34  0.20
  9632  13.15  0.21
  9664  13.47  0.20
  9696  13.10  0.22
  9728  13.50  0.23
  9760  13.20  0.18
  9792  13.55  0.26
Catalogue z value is 0.07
